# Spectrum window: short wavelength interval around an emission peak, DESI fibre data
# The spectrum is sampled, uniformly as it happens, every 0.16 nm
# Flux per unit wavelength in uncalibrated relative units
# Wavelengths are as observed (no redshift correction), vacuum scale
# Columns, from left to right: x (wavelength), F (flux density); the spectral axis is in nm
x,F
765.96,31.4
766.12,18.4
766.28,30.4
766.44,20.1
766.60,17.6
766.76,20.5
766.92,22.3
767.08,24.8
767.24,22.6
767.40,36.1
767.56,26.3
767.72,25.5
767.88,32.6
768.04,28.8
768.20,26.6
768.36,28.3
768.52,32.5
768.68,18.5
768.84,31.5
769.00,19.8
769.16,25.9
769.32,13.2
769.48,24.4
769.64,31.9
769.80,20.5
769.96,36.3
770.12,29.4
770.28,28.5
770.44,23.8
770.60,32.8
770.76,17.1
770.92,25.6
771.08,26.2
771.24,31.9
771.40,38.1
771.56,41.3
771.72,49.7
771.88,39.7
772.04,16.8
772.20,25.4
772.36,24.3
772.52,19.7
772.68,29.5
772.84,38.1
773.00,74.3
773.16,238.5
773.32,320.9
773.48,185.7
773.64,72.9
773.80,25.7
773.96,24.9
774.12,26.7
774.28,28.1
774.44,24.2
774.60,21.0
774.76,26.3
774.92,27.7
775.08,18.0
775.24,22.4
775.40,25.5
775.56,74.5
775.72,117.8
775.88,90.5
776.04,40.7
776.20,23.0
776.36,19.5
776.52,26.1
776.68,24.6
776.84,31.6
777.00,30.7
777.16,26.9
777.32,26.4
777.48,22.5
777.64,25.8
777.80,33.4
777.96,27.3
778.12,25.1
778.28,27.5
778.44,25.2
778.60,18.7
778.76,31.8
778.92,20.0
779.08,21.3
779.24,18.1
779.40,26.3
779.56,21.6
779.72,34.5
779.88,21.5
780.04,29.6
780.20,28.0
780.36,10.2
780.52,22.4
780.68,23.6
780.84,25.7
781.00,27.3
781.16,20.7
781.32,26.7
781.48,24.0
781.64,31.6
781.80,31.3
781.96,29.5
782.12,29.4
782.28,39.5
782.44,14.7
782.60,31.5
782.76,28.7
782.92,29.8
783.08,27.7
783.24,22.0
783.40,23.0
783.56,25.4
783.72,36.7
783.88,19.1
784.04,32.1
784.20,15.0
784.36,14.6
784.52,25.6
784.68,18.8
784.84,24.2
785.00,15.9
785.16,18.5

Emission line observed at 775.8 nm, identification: [N II]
